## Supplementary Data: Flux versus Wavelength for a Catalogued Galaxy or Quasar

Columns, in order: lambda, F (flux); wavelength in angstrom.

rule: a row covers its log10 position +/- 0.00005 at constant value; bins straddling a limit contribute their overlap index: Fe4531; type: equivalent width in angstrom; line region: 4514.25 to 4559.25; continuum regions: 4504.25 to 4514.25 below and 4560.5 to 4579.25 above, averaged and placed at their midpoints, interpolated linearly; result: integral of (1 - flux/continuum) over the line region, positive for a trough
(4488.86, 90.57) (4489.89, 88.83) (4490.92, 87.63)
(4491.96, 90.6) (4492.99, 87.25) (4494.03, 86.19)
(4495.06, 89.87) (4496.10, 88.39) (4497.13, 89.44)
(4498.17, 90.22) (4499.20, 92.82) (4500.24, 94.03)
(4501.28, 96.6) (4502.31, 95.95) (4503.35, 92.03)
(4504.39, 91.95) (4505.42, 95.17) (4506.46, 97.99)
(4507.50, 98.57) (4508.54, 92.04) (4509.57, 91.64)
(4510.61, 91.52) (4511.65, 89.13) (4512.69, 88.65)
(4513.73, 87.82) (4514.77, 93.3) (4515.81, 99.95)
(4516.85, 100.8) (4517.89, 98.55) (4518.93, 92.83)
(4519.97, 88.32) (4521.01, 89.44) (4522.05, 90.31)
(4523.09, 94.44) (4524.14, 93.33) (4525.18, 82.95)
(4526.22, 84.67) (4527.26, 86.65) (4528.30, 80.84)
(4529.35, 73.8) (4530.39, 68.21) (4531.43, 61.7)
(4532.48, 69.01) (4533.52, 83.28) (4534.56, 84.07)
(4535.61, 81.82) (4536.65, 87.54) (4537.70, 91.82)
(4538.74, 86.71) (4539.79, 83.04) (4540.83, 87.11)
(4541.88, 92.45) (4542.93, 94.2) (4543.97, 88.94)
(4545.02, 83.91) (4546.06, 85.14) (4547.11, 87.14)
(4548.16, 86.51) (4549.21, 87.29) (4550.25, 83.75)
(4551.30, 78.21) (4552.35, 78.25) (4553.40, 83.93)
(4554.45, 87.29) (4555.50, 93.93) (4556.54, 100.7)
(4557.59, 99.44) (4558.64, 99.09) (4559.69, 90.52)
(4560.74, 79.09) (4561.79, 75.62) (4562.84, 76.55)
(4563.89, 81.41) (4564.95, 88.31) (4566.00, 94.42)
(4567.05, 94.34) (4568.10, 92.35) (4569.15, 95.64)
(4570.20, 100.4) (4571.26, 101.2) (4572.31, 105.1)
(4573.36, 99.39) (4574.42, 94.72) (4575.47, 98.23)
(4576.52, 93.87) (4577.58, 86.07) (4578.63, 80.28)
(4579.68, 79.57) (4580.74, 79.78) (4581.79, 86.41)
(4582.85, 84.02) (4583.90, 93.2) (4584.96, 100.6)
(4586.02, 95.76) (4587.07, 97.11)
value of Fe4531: 2.3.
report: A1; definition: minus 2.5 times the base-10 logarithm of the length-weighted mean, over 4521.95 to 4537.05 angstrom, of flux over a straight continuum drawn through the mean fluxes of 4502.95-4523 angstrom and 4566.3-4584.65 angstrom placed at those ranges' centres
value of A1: 0.15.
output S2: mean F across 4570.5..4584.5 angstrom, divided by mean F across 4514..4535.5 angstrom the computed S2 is 1.06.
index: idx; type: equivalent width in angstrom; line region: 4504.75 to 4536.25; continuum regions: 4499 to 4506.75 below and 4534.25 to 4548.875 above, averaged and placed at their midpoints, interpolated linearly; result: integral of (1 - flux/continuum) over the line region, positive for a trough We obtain 1.2 angstrom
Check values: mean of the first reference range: 94.5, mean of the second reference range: 87.2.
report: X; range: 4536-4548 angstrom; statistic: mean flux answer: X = 87.9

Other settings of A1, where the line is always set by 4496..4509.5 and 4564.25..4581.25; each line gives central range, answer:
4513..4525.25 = 0.01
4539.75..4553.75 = 0.09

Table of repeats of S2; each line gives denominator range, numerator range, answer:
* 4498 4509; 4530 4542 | 0.86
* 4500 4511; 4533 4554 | 0.91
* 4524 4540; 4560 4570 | 1.07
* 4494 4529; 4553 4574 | 1.00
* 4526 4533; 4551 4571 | 1.20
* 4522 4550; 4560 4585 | 1.07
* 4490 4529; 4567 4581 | 1.02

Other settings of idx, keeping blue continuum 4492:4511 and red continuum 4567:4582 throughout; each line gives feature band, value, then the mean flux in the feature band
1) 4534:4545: 0.58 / 87.6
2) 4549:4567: 1.05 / 87.1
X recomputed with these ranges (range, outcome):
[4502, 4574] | 88.8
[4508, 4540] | 86.7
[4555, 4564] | 88.9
